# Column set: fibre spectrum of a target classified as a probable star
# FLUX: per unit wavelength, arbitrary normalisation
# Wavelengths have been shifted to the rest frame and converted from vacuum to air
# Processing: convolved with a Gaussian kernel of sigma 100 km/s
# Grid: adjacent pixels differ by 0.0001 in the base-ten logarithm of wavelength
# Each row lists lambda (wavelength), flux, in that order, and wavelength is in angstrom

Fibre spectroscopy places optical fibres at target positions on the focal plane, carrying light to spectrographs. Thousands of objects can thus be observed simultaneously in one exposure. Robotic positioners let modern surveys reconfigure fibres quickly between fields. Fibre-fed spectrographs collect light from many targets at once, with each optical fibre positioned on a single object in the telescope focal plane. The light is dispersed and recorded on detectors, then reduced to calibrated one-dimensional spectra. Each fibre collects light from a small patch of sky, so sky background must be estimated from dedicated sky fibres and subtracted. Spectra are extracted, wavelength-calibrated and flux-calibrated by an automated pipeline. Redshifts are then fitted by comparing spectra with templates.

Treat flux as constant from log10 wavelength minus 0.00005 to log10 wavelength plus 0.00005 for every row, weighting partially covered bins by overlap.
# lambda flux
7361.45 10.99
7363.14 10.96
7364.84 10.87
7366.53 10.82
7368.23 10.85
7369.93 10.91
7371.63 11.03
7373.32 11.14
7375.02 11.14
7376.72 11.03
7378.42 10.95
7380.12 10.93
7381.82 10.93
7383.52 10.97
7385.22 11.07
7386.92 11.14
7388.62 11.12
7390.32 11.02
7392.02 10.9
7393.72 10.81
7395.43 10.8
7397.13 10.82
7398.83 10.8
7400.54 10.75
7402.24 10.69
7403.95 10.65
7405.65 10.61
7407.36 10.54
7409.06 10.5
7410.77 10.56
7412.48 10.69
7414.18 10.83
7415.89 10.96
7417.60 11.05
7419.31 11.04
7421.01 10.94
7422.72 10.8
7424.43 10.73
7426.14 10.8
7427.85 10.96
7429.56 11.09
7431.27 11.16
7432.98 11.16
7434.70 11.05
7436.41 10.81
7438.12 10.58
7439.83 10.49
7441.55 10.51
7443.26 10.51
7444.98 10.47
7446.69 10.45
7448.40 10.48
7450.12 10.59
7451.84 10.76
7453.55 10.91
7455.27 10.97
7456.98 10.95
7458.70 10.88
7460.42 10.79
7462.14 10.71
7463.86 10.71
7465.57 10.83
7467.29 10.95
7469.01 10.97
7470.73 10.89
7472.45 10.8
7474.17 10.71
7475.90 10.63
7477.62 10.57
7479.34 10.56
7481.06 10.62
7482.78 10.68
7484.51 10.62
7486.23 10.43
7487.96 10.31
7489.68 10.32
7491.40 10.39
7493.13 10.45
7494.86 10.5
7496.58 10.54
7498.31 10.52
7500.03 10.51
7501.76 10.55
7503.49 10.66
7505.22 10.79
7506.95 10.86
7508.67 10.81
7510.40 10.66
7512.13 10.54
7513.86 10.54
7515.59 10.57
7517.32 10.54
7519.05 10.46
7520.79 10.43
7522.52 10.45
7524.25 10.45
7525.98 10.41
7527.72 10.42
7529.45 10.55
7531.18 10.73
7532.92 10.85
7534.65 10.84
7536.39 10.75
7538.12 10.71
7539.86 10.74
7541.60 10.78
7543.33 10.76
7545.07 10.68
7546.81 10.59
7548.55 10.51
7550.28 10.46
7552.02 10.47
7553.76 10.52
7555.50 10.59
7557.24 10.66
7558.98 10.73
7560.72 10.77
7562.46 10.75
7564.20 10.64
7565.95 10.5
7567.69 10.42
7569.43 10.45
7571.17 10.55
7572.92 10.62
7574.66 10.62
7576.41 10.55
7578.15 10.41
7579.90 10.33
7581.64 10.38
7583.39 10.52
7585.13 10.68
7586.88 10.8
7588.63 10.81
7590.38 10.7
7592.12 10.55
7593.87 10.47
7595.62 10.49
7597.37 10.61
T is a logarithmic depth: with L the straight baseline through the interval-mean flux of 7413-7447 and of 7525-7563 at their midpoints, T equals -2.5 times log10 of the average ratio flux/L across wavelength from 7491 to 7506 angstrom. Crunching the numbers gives 0.018 mag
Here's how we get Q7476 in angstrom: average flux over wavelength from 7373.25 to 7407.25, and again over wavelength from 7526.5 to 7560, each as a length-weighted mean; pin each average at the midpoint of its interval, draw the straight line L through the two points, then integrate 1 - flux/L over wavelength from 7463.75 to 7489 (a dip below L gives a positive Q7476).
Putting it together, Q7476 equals 0.2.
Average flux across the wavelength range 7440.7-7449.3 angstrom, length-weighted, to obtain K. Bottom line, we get 10.5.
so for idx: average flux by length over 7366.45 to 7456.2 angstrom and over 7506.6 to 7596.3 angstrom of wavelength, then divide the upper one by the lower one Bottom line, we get 1.0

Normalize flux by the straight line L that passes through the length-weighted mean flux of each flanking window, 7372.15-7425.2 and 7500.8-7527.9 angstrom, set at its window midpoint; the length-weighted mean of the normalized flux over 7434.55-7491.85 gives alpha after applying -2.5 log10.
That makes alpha 0.003 mag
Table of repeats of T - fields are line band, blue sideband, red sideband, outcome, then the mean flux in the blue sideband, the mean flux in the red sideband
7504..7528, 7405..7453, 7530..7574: 0.01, 10.8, 10.6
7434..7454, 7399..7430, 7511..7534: 0.01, 10.8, 10.5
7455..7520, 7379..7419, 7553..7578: 0.01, 10.8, 10.6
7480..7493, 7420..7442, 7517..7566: 0.03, 10.9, 10.6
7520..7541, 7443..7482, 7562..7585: 0.00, 10.7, 10.5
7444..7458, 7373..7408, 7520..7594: 0.01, 10.9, 10.6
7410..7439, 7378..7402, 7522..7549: 0.00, 10.9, 10.6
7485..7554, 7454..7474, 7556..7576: 0.01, 10.9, 10.6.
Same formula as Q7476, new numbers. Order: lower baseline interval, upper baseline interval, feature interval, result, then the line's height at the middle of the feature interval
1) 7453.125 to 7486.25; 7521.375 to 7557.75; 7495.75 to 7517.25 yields 0.1 angstrom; 10.7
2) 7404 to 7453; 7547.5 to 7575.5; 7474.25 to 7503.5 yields 0.4 angstrom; 10.7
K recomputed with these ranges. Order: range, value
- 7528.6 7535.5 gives 10.7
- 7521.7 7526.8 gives 10.4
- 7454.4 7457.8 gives 11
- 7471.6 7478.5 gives 10.7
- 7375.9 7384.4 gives 11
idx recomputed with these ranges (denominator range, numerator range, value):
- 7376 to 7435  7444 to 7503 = 0.98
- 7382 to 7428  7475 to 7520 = 0.97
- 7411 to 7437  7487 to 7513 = 0.97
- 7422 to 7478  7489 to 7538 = 0.98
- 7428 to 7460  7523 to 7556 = 0.99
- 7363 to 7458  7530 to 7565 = 0.99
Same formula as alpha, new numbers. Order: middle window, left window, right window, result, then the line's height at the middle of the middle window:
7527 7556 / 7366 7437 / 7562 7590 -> 0.00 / 10.6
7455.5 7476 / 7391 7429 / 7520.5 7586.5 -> -0.01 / 10.7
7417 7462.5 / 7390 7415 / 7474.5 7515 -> -0.01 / 10.7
